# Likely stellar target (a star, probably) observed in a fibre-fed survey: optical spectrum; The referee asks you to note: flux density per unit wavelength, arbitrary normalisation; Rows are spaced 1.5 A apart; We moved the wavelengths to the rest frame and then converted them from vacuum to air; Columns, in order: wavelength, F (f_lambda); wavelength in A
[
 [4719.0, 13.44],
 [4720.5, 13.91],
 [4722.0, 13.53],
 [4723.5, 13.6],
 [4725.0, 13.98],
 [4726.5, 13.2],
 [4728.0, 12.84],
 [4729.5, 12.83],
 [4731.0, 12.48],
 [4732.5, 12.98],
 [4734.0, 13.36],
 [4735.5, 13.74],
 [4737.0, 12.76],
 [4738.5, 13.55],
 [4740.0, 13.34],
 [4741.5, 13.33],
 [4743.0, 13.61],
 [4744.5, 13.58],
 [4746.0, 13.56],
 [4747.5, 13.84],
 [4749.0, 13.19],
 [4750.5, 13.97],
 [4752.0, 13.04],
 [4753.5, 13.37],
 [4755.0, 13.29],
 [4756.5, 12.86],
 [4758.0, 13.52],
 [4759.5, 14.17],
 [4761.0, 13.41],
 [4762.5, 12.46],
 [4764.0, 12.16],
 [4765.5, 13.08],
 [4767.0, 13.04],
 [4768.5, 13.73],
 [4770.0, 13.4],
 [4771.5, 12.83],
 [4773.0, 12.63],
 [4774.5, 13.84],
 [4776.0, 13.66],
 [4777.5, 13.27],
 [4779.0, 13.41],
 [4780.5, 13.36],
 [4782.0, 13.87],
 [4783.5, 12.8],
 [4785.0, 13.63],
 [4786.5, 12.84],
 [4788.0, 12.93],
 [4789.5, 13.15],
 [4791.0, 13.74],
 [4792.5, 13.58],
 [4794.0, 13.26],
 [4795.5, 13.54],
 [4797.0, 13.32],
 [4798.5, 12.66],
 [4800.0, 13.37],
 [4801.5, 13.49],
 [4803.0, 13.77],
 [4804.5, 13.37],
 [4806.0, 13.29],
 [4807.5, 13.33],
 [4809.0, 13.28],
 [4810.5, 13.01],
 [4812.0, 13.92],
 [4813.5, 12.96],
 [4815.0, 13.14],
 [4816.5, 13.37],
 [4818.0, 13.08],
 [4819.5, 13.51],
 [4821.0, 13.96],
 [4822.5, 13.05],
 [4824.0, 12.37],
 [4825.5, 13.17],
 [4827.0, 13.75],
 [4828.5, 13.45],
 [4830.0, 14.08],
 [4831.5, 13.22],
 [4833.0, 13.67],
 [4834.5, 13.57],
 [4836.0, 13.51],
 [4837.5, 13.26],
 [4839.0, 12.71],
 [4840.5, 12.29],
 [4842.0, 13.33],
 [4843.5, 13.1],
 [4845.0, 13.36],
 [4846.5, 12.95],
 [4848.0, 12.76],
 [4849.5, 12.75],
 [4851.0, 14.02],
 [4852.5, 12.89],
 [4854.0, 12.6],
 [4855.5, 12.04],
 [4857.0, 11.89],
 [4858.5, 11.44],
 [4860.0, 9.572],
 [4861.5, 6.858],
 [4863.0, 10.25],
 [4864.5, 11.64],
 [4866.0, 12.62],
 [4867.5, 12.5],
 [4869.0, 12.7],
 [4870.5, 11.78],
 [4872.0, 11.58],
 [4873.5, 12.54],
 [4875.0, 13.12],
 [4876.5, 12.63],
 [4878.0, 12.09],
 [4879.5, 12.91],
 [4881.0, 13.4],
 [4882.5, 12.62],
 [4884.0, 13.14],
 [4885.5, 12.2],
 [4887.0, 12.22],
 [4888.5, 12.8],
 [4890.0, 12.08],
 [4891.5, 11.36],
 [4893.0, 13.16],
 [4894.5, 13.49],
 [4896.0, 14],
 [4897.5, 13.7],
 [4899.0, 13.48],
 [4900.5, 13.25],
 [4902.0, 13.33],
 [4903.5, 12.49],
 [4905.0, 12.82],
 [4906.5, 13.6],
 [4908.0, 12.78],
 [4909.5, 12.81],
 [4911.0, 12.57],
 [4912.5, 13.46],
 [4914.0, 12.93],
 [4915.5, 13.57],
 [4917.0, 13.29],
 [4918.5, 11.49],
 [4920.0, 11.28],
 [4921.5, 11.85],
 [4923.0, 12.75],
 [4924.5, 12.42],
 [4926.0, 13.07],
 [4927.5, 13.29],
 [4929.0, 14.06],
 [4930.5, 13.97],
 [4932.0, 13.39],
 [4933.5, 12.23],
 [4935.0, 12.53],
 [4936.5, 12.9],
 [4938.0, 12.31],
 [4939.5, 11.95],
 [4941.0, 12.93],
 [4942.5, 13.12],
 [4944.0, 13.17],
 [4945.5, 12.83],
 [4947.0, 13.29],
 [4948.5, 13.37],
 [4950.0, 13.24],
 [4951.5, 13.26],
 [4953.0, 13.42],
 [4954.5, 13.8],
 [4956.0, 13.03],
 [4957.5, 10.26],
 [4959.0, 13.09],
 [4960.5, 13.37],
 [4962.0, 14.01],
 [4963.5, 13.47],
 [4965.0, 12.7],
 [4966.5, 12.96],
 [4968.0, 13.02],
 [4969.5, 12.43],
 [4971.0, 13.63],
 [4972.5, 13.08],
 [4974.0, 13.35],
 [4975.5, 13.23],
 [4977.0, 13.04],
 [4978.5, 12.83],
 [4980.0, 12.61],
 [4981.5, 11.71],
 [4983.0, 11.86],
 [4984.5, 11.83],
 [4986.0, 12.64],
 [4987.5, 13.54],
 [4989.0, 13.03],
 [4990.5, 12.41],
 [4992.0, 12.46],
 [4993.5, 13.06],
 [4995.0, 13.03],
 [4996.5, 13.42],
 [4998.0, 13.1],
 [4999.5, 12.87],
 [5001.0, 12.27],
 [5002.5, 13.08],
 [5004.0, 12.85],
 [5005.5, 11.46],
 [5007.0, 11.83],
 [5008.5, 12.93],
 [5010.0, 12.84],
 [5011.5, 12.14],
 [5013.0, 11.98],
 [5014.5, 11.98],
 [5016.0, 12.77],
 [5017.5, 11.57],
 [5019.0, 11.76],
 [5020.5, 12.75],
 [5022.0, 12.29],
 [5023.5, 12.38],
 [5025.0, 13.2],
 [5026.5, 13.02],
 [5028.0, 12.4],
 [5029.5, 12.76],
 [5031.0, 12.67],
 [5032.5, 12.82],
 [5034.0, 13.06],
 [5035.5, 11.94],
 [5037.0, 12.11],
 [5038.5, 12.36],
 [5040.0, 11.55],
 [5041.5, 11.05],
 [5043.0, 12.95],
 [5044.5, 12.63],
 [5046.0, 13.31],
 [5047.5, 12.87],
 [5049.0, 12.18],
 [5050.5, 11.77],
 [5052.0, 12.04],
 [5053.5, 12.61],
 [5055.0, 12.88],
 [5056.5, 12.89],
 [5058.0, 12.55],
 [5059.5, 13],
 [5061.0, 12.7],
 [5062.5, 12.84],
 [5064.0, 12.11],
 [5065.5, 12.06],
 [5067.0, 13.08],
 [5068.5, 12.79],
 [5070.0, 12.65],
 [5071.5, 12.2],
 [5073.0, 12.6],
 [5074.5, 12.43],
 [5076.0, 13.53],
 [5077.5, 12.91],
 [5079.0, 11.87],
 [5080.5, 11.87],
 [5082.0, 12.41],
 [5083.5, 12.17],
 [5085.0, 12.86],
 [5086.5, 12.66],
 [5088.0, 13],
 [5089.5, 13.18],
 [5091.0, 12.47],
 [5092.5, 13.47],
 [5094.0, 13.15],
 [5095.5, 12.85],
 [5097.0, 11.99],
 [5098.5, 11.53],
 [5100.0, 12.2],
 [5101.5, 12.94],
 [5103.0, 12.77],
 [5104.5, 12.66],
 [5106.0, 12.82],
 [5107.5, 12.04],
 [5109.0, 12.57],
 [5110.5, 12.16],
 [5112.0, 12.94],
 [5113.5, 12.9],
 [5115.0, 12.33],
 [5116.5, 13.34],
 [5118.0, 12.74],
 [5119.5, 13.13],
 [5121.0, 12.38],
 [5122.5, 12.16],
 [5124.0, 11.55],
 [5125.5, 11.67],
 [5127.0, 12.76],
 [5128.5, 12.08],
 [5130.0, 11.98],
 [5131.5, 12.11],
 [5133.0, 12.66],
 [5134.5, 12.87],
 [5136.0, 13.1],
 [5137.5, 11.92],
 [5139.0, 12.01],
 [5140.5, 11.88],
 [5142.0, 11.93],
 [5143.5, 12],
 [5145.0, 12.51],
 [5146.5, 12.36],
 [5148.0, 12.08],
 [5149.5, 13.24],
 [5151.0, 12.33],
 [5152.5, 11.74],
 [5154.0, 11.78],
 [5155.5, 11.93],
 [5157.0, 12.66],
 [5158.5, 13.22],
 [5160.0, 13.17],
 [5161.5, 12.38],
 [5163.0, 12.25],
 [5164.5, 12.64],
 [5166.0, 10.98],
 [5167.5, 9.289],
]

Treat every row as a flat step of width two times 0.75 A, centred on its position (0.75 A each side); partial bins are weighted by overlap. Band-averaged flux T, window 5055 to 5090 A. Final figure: 12.6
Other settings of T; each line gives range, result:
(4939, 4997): 12.9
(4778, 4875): 12.9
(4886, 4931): 12.9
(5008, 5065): 12.5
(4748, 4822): 13.3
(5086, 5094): 13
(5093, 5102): 12.5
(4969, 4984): 12.8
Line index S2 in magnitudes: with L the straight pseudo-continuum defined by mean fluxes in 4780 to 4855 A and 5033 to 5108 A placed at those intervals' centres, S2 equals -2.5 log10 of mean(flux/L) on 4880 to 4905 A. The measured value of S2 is 0.01 mag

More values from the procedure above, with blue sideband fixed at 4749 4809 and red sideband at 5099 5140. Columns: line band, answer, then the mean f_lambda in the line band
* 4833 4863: 0.07 mag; 12.3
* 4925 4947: -0.01 mag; 13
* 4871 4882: 0.04 mag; 12.6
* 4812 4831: -0.01 mag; 13.3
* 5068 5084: 0.01 mag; 12.5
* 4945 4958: -0.01 mag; 13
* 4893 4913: -0.02 mag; 13.2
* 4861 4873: 0.15 mag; 11.4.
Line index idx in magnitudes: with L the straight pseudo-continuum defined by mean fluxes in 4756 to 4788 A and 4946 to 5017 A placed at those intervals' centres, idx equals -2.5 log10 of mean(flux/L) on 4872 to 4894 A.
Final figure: 0.037 mag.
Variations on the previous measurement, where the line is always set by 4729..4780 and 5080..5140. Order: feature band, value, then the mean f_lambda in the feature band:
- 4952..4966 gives -0.02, 13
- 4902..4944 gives 0.01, 12.8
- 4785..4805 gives -0.01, 13.3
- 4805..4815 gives -0.01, 13.3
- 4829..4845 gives -0.02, 13.3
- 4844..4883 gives 0.08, 12.1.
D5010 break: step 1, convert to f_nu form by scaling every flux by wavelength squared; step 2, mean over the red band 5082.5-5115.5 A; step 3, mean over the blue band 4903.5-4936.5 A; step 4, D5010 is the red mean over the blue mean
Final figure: 1.05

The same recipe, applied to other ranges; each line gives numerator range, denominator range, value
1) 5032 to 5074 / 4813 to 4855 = 1.03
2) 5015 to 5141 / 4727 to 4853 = 1.06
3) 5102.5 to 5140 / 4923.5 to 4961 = 1.03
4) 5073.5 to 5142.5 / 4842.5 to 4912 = 1.10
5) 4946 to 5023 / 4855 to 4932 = 1.06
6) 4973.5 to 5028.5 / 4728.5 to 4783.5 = 1.05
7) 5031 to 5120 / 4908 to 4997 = 1.03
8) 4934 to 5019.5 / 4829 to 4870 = 1.08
